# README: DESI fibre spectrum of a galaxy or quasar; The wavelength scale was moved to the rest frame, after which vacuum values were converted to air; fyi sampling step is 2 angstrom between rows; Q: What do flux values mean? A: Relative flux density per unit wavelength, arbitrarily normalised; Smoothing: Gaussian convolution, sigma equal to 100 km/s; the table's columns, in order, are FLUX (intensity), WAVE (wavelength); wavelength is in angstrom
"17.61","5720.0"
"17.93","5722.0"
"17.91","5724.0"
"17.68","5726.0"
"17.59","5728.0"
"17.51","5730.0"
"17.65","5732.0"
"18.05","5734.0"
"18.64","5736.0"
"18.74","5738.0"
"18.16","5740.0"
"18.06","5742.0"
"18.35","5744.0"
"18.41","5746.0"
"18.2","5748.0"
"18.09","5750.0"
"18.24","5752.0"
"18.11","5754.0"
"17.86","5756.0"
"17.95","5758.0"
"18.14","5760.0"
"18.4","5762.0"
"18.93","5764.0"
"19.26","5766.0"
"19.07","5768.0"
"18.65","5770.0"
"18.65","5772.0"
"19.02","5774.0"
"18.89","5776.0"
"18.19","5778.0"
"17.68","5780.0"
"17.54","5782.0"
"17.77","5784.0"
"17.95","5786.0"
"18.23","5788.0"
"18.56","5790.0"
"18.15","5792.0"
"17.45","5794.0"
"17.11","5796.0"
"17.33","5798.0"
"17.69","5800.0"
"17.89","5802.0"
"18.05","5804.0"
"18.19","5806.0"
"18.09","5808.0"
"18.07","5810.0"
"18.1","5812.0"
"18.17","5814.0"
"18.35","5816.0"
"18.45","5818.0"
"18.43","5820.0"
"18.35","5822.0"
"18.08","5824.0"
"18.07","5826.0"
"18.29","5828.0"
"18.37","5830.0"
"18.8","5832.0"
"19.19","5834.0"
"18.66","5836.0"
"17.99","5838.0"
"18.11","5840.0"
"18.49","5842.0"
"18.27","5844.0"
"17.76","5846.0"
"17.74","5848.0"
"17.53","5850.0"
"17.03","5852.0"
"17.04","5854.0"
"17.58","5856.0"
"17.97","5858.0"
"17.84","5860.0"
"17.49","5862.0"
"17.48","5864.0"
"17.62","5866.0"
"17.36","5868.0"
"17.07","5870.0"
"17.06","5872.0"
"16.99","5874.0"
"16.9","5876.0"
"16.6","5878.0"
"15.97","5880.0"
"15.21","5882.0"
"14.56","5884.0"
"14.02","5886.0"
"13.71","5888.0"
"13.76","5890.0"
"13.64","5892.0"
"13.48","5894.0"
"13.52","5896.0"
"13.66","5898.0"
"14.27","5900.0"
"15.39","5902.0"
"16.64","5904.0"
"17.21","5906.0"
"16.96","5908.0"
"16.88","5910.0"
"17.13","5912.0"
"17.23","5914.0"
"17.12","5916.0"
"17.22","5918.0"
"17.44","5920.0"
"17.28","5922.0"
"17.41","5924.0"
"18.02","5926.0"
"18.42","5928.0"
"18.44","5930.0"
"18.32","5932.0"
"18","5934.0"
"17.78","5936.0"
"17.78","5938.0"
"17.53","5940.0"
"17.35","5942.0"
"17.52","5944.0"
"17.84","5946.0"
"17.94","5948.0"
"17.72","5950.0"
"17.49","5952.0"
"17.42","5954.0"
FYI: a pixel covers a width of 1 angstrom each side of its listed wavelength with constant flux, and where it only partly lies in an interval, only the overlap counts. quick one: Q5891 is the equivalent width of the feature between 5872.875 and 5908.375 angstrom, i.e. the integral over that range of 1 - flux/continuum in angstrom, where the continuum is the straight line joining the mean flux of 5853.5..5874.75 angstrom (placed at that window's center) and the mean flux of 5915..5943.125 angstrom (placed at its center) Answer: 4.92 angstrom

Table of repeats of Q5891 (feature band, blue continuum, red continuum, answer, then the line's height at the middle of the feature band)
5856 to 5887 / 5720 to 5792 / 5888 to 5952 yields 0.82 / 17.2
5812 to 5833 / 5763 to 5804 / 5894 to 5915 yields -1.10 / 17.4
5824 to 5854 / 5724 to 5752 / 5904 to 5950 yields -0.53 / 17.8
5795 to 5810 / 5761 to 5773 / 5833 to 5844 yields 0.69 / 18.6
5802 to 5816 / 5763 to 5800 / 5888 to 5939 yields -0.20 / 17.9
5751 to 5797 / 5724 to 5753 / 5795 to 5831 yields -0.45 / 18.1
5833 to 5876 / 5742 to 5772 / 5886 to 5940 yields -1.41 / 17.1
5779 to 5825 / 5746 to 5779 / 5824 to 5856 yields 0.71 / 18.3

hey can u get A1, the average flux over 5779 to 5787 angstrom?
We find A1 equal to 17.7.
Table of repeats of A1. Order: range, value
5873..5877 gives 16.9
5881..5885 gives 14.9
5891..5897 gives 13.5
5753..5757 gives 18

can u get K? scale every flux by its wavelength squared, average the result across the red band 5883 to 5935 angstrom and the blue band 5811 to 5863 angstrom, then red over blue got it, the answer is 0.92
